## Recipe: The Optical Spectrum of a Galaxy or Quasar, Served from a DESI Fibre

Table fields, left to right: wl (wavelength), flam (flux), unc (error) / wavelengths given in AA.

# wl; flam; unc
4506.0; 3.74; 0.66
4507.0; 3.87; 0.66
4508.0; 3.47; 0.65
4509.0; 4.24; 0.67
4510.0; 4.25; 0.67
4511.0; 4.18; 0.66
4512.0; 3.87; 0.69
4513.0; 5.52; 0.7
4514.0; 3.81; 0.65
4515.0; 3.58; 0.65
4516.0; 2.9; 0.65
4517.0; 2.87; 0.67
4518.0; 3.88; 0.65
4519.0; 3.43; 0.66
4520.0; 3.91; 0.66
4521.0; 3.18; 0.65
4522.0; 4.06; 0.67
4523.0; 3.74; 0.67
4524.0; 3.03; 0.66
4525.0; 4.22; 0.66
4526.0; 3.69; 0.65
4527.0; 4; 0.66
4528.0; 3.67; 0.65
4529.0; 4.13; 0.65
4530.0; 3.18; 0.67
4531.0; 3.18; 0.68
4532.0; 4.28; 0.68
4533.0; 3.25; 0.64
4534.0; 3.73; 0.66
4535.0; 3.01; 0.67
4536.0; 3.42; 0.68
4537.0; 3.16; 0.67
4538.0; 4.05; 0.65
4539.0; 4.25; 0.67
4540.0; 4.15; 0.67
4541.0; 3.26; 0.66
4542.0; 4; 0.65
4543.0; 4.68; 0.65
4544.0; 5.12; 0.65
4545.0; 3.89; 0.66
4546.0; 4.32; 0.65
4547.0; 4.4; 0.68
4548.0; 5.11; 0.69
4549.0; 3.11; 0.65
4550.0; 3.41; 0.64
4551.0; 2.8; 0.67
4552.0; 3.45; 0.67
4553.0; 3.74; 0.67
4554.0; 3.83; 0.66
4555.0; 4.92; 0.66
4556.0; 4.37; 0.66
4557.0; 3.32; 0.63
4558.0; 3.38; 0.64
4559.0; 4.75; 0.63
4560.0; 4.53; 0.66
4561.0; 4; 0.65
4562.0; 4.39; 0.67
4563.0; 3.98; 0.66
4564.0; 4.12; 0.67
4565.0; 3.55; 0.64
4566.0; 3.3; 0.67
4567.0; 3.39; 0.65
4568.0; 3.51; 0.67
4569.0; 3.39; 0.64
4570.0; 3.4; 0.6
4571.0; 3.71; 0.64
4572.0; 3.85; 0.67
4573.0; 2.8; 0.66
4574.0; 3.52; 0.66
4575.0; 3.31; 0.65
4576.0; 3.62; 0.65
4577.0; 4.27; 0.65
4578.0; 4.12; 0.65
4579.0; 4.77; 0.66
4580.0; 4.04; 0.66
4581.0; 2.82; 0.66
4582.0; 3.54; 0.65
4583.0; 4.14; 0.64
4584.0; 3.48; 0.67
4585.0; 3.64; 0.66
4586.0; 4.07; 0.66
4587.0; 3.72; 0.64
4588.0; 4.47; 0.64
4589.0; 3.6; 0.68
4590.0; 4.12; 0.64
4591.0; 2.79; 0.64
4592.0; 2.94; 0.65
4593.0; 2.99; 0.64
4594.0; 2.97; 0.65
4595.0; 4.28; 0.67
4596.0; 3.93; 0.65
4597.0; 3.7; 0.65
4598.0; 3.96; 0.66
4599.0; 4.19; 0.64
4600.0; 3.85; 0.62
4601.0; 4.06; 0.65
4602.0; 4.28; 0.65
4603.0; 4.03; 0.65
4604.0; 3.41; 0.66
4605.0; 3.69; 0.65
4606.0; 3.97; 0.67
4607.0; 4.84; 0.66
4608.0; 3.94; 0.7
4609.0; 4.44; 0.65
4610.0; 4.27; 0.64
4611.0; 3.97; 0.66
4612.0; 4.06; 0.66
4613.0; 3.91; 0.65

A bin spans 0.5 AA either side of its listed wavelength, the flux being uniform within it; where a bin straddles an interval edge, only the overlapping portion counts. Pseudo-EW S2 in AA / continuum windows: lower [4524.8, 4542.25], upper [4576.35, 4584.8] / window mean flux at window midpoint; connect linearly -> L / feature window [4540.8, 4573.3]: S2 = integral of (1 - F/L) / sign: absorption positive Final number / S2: -0.9 AA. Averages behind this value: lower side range 3.69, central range 3.88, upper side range 3.88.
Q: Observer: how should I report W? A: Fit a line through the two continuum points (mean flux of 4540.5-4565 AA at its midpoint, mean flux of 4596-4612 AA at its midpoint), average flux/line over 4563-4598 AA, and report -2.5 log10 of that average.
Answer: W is 0.11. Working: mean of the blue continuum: 4.03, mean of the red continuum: 4.04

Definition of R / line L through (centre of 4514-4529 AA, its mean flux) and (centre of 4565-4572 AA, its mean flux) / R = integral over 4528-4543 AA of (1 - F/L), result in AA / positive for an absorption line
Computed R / -0.5 AA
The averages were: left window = 3.61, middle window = 3.68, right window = 3.49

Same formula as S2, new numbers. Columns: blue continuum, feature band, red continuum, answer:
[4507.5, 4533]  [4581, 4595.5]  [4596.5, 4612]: 1.4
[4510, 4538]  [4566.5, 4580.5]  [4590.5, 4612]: 0.3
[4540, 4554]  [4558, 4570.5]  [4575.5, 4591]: 0.2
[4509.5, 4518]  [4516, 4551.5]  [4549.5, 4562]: 1.3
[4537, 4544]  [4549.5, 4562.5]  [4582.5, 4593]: 0.1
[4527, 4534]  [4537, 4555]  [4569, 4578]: -1.7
